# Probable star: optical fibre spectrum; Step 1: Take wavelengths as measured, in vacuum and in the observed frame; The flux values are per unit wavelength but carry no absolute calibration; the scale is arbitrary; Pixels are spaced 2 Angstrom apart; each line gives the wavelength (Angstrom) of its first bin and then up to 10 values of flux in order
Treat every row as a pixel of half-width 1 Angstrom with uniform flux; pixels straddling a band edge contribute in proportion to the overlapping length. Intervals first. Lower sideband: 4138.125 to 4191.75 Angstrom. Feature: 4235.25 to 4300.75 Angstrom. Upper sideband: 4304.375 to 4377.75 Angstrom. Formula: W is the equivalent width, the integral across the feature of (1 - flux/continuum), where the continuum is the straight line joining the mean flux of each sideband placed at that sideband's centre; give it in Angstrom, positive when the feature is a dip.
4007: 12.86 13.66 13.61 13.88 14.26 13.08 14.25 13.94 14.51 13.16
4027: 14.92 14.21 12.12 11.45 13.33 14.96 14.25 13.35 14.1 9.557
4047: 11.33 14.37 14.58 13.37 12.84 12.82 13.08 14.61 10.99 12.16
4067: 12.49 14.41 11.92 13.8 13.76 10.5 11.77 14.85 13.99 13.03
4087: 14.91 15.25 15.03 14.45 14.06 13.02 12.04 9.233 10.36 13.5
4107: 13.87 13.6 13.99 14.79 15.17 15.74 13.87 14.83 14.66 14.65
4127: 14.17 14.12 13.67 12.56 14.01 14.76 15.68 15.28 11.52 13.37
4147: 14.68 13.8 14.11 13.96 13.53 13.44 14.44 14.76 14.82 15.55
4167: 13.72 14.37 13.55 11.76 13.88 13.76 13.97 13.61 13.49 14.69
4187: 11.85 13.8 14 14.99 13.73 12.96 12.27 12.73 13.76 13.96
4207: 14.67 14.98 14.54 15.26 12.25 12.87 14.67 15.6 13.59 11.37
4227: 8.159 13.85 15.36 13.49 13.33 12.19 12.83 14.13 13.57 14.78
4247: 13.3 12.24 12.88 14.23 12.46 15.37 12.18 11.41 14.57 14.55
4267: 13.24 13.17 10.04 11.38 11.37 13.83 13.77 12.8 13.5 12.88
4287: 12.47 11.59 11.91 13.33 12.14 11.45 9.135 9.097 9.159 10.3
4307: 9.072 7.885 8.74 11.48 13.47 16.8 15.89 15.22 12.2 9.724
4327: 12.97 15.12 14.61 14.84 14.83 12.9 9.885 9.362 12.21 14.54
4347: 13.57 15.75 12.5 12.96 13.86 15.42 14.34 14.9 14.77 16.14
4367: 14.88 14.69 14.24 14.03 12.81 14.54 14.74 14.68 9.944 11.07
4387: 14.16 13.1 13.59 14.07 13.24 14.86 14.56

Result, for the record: 3.9 Angstrom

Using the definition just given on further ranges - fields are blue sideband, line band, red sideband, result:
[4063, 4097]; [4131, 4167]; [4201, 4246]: -1.6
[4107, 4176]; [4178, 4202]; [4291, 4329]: -0.1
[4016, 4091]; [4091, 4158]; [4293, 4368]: -3.1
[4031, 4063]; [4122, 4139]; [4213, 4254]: -1.3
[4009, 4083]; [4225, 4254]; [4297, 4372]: -0.2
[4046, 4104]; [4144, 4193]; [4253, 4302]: -4.3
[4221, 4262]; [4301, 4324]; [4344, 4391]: 3.2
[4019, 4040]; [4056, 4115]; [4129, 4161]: 2.6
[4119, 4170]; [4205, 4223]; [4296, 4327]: -1.8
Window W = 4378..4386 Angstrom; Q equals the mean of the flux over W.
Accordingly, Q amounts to 12.6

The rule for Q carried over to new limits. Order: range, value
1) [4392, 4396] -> 13.7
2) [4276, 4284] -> 13.5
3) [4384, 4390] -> 12.8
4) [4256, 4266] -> 13.6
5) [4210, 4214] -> 14.9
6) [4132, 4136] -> 13.3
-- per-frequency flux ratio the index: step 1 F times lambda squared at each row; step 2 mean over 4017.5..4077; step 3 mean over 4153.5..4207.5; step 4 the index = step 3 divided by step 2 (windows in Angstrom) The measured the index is 1.1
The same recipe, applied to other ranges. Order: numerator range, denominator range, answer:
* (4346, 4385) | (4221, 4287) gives 1.14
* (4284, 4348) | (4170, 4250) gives 0.95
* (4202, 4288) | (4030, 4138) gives 1.07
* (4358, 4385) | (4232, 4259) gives 1.11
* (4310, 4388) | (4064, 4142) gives 1.11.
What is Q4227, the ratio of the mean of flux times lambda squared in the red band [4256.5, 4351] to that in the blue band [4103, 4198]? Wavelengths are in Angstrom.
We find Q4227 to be 0.96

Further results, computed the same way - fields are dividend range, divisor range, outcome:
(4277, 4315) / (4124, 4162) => 0.86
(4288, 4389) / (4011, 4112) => 1.11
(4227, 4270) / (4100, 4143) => 1.02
